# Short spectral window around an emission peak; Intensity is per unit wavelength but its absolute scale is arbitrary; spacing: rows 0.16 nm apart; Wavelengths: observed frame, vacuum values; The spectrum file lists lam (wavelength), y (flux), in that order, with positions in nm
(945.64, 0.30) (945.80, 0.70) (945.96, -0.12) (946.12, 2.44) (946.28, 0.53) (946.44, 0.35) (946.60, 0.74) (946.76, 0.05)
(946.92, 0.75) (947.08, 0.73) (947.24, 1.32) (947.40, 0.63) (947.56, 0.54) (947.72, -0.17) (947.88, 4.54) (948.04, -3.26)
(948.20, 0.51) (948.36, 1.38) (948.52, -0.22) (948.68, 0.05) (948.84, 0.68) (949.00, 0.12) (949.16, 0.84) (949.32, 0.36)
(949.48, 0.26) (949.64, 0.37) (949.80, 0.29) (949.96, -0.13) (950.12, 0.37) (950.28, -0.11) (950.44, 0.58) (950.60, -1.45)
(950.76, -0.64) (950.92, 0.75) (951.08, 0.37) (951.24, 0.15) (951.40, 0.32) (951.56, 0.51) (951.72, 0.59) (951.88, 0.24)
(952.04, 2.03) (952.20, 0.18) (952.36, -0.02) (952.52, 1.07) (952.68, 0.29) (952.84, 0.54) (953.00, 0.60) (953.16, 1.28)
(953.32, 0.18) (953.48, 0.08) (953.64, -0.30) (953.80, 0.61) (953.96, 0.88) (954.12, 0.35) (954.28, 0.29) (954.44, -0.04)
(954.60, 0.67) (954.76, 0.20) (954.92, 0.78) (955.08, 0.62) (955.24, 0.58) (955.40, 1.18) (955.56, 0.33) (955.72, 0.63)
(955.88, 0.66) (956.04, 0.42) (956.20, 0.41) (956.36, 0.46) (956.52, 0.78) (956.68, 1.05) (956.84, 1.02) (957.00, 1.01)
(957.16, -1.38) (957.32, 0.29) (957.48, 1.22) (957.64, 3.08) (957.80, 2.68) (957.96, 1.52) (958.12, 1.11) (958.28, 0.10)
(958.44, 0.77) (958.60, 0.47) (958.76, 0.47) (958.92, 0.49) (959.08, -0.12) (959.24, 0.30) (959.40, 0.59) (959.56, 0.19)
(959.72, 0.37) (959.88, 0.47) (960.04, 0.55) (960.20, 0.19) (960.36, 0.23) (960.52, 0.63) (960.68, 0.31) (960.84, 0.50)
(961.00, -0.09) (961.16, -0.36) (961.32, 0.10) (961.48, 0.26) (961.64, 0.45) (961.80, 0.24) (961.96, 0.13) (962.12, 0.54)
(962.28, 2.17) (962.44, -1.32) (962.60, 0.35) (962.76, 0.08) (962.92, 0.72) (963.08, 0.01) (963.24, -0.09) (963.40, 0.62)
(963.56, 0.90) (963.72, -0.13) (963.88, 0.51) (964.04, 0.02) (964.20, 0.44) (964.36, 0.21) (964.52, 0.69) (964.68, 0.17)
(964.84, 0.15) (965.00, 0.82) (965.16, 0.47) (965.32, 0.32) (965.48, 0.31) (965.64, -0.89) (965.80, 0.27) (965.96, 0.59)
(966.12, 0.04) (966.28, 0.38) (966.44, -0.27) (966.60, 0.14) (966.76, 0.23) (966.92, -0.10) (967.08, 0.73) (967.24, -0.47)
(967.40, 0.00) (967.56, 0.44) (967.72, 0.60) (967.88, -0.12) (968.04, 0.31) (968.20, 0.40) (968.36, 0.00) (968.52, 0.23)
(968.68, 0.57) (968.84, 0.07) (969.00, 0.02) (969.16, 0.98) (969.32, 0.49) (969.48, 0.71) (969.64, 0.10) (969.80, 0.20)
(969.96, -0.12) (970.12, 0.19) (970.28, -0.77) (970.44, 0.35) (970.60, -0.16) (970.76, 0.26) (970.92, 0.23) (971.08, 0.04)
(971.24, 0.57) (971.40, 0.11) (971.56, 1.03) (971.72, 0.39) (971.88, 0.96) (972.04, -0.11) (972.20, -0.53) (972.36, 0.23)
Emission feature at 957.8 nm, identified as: H-beta 4861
